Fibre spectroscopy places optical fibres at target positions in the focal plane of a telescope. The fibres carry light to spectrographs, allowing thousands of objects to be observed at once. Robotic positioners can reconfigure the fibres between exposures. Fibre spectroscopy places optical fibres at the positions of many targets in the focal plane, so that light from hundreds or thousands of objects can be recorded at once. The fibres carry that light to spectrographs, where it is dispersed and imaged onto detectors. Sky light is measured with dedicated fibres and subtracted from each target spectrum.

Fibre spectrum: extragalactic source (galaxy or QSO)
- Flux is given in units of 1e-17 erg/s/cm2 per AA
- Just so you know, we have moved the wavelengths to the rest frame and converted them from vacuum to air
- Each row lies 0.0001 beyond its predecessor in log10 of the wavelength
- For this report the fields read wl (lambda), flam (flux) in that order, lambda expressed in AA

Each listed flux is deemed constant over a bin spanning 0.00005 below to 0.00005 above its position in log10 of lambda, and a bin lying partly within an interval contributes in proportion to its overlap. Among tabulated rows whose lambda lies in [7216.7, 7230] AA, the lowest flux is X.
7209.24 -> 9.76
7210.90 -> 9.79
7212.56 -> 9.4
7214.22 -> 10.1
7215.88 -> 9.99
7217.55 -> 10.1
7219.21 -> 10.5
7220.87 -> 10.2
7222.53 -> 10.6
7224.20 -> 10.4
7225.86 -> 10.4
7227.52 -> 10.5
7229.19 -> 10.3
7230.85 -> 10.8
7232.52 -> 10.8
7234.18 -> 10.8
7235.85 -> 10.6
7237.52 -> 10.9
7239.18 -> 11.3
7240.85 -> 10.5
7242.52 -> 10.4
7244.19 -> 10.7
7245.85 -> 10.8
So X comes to 10.1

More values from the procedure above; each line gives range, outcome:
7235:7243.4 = 10.4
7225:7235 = 10.3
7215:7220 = 9.99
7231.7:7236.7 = 10.6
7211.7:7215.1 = 9.4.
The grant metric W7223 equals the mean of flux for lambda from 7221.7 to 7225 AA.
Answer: 10.5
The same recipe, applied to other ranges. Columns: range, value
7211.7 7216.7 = 9.84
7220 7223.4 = 10.4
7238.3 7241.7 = 10.9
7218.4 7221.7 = 10.4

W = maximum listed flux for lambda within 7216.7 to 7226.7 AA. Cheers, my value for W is 10.6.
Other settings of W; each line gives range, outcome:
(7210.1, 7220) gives 10.5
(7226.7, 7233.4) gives 10.8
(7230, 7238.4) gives 10.9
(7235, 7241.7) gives 11.3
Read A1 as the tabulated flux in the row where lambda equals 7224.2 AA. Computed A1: 10.4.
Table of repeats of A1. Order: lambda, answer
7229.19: 10.3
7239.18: 11.3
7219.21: 10.5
